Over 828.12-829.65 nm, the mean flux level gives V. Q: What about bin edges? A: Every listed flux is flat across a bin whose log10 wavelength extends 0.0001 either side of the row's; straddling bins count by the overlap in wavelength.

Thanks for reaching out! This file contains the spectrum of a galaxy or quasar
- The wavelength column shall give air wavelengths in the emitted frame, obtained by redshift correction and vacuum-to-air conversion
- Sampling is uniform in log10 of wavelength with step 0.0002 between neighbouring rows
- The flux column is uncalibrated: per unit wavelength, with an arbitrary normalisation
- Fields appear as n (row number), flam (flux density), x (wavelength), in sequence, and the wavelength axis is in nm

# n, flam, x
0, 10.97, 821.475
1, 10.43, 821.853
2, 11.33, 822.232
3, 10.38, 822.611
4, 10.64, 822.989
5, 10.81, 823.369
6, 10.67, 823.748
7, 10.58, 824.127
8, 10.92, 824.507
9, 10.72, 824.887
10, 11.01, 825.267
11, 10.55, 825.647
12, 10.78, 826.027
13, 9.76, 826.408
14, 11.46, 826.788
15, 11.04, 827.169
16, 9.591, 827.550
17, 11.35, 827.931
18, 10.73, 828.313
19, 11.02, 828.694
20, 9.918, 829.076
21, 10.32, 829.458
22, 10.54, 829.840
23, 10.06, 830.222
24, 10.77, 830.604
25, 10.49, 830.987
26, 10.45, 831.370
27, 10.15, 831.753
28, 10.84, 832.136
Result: 10.5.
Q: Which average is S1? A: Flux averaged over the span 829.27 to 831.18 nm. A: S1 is 10.4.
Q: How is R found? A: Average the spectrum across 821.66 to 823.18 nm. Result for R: 10.7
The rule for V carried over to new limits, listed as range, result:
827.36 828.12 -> 10.5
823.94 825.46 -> 10.8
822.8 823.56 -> 10.7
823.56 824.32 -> 10.6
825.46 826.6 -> 10.4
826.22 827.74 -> 10.5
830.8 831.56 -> 10.5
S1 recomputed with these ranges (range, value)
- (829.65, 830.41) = 10.3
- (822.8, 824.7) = 10.7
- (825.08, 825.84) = 10.8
